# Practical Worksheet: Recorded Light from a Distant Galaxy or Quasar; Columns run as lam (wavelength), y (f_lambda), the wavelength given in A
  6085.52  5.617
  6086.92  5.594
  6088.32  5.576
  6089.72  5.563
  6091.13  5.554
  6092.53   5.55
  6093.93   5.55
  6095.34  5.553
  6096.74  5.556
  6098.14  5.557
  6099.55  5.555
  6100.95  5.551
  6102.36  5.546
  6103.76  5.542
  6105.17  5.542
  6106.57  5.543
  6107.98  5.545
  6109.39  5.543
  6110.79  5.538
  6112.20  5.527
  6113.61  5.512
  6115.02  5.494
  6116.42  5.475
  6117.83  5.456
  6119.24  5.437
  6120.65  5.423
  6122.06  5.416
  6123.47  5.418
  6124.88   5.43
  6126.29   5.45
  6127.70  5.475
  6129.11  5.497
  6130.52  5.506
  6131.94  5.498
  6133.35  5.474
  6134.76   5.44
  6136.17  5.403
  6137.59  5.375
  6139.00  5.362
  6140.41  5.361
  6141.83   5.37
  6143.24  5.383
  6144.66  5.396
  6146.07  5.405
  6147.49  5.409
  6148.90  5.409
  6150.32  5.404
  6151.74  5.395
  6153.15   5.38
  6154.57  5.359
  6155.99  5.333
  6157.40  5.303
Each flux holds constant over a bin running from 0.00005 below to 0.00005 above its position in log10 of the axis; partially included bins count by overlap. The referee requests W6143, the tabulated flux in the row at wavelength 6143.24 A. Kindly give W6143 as 5.383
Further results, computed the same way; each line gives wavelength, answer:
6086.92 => 5.594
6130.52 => 5.506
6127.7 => 5.475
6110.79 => 5.538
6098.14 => 5.557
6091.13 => 5.554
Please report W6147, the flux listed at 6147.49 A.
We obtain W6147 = 5.409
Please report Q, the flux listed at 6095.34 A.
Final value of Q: 5.553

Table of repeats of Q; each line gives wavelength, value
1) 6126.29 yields 5.45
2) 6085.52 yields 5.617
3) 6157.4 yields 5.303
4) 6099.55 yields 5.555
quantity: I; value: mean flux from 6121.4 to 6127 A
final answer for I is 5.43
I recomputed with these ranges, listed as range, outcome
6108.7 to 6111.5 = 5.55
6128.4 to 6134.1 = 5.49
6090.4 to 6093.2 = 5.54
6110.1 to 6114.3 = 5.52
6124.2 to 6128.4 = 5.45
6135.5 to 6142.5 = 5.37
